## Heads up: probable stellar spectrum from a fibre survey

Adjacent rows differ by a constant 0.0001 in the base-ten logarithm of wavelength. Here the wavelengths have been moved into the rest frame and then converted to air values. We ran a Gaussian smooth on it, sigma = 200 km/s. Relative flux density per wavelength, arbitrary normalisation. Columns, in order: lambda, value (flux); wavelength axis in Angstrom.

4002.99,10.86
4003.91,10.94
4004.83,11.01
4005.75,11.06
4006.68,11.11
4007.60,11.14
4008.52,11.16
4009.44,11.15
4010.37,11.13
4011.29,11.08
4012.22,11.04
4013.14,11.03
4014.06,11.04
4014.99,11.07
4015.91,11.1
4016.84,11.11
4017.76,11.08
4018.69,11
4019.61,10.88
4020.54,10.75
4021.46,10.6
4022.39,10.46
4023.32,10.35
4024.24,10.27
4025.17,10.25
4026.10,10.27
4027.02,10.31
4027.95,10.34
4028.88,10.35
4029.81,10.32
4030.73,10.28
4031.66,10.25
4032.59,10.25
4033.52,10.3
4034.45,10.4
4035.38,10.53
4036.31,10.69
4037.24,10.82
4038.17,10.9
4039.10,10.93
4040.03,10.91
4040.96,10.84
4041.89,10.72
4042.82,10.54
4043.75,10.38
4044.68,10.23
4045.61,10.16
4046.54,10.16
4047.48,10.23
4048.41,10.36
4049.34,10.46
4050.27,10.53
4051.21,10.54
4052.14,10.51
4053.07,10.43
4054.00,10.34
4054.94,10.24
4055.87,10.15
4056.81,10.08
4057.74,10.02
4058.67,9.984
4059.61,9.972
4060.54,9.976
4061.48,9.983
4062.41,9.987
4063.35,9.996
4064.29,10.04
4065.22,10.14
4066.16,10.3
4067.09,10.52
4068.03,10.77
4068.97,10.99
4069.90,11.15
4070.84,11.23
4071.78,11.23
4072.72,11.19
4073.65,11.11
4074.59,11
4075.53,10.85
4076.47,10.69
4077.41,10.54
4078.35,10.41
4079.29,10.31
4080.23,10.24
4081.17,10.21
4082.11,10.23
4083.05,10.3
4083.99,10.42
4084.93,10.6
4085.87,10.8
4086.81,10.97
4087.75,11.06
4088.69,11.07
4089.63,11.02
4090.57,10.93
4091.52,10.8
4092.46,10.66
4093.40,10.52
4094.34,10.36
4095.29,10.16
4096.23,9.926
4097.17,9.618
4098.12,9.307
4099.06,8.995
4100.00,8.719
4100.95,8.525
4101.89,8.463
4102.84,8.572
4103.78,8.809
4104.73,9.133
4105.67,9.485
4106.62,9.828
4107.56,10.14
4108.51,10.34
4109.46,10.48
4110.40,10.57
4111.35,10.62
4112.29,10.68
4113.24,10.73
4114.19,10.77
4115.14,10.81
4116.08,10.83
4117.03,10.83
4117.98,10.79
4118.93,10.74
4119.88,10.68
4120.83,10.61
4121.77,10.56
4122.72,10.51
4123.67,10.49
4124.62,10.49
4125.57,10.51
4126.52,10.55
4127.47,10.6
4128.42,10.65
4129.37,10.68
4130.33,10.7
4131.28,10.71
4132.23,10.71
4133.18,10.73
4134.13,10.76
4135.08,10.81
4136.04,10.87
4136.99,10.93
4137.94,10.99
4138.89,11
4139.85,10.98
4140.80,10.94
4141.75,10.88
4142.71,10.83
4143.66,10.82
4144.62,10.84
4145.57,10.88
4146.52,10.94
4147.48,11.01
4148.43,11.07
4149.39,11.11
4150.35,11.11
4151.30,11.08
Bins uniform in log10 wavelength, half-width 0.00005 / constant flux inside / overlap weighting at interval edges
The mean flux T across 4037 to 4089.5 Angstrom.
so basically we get 10.5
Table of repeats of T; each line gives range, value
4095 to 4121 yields 9.96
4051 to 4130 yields 10.3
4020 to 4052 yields 10.5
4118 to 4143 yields 10.7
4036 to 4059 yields 10.5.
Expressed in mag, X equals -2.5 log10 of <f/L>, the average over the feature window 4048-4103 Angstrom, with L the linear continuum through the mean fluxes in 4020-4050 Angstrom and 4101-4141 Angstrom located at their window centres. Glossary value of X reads 0.01 mag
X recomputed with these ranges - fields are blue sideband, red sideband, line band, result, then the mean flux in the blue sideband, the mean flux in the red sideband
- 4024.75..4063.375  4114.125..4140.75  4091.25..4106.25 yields 0.12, 10.4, 10.7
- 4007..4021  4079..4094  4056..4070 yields 0.06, 11.1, 10.6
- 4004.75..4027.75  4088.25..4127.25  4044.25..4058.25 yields 0.03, 10.8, 10.2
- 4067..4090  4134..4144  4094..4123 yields 0.08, 10.8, 10.9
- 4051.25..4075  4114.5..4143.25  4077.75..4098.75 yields 0.01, 10.5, 10.7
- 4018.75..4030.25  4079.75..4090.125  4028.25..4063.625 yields 0.02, 10.4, 10.6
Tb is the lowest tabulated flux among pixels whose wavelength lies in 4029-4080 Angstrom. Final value 9.972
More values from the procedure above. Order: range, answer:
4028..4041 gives 10.25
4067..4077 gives 10.52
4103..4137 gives 8.809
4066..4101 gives 8.525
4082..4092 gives 10.23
